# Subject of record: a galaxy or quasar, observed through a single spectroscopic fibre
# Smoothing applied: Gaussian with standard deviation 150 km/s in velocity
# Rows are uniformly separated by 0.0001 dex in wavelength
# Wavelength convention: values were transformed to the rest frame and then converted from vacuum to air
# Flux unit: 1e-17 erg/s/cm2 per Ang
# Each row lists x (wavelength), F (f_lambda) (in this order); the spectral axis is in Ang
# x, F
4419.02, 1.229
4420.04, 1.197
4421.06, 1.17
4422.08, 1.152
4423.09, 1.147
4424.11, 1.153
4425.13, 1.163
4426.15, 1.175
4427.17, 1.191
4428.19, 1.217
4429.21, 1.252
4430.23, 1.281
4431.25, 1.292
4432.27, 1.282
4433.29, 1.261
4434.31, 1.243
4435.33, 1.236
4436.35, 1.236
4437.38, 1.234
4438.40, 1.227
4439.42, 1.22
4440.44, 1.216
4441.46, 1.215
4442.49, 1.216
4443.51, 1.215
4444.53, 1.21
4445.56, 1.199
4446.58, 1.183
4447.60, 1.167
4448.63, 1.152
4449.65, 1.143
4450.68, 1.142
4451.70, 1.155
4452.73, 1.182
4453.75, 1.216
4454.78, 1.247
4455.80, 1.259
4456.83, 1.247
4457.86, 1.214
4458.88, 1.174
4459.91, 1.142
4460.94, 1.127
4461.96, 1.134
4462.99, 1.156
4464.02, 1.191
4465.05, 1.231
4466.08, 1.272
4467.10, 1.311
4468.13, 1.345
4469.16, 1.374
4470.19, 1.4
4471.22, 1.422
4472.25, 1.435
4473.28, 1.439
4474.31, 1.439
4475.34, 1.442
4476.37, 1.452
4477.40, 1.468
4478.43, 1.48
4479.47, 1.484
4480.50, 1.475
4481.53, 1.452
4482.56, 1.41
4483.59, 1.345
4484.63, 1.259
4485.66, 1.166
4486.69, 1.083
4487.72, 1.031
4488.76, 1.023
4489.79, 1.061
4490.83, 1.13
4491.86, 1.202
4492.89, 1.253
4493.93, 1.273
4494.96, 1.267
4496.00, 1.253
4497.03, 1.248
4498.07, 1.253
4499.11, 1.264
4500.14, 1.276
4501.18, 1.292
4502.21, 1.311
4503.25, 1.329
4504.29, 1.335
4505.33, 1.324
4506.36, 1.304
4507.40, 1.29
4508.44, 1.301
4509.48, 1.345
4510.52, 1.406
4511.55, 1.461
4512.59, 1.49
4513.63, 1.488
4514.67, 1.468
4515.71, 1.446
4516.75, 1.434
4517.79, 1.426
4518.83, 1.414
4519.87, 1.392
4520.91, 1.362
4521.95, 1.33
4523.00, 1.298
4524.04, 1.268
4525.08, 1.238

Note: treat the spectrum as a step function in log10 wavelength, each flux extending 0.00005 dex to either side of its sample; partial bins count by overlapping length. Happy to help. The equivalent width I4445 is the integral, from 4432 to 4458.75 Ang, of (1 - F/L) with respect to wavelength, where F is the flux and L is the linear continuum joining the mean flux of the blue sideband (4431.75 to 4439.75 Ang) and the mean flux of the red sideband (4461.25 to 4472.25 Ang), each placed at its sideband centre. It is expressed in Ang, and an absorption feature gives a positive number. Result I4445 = 1.0 Ang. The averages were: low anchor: 1.24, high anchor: 1.29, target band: 1.21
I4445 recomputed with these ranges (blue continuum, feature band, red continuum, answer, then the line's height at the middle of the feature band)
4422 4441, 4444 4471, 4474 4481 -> 2.8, 1.36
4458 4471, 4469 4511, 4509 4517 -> 1.0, 1.35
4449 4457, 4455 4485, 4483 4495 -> -3.7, 1.19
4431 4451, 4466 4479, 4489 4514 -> -1.6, 1.26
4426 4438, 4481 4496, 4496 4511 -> 0.9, 1.29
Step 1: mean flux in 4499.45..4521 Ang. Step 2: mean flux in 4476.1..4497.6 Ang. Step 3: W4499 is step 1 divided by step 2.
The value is 1.1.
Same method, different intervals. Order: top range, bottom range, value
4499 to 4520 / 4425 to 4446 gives 1.12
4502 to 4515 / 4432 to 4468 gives 1.14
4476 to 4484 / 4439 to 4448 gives 1.20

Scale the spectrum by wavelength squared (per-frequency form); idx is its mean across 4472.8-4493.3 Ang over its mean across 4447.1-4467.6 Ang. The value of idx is 1.1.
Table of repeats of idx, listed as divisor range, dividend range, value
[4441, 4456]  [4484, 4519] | 1.11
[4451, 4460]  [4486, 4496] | 0.97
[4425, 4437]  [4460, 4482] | 1.11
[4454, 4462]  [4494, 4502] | 1.08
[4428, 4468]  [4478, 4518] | 1.10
